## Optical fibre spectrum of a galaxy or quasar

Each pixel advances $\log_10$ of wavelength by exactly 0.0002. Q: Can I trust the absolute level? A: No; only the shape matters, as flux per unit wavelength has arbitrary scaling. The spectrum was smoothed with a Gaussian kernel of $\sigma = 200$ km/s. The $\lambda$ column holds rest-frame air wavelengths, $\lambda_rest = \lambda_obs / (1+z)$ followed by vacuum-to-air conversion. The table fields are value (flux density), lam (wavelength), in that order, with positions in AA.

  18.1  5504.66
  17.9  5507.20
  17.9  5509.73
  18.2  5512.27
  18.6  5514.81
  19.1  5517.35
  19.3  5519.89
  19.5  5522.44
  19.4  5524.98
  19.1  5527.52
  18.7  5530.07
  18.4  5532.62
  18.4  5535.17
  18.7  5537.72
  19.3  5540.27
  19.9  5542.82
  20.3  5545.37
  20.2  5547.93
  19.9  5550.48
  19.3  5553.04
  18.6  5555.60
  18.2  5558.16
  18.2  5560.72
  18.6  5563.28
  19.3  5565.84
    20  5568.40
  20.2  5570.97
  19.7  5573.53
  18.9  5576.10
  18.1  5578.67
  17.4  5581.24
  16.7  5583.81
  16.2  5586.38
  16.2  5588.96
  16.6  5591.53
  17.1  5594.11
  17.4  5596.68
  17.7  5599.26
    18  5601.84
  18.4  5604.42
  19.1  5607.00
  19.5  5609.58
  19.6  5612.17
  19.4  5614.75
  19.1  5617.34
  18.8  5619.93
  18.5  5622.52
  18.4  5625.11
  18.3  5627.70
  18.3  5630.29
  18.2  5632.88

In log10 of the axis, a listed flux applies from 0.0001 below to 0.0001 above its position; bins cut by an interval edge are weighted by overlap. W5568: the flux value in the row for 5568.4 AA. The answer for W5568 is 20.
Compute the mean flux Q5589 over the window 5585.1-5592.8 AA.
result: 16.3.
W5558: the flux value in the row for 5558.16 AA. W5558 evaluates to 18.2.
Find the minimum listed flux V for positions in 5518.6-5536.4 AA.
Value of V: 18.4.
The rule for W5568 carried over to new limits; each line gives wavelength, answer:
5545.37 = 20.3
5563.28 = 18.6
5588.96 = 16.2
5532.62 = 18.4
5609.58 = 19.5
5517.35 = 19.1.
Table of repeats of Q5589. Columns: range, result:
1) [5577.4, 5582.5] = 17.7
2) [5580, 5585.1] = 17.1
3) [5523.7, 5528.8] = 19.3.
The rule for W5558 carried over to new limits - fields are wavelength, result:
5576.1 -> 18.9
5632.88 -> 18.2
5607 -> 19.1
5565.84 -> 19.3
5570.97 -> 20.2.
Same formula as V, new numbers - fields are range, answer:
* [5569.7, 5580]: 18.1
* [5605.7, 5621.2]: 18.8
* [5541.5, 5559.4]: 18.2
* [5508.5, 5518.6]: 17.9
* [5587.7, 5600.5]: 16.2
